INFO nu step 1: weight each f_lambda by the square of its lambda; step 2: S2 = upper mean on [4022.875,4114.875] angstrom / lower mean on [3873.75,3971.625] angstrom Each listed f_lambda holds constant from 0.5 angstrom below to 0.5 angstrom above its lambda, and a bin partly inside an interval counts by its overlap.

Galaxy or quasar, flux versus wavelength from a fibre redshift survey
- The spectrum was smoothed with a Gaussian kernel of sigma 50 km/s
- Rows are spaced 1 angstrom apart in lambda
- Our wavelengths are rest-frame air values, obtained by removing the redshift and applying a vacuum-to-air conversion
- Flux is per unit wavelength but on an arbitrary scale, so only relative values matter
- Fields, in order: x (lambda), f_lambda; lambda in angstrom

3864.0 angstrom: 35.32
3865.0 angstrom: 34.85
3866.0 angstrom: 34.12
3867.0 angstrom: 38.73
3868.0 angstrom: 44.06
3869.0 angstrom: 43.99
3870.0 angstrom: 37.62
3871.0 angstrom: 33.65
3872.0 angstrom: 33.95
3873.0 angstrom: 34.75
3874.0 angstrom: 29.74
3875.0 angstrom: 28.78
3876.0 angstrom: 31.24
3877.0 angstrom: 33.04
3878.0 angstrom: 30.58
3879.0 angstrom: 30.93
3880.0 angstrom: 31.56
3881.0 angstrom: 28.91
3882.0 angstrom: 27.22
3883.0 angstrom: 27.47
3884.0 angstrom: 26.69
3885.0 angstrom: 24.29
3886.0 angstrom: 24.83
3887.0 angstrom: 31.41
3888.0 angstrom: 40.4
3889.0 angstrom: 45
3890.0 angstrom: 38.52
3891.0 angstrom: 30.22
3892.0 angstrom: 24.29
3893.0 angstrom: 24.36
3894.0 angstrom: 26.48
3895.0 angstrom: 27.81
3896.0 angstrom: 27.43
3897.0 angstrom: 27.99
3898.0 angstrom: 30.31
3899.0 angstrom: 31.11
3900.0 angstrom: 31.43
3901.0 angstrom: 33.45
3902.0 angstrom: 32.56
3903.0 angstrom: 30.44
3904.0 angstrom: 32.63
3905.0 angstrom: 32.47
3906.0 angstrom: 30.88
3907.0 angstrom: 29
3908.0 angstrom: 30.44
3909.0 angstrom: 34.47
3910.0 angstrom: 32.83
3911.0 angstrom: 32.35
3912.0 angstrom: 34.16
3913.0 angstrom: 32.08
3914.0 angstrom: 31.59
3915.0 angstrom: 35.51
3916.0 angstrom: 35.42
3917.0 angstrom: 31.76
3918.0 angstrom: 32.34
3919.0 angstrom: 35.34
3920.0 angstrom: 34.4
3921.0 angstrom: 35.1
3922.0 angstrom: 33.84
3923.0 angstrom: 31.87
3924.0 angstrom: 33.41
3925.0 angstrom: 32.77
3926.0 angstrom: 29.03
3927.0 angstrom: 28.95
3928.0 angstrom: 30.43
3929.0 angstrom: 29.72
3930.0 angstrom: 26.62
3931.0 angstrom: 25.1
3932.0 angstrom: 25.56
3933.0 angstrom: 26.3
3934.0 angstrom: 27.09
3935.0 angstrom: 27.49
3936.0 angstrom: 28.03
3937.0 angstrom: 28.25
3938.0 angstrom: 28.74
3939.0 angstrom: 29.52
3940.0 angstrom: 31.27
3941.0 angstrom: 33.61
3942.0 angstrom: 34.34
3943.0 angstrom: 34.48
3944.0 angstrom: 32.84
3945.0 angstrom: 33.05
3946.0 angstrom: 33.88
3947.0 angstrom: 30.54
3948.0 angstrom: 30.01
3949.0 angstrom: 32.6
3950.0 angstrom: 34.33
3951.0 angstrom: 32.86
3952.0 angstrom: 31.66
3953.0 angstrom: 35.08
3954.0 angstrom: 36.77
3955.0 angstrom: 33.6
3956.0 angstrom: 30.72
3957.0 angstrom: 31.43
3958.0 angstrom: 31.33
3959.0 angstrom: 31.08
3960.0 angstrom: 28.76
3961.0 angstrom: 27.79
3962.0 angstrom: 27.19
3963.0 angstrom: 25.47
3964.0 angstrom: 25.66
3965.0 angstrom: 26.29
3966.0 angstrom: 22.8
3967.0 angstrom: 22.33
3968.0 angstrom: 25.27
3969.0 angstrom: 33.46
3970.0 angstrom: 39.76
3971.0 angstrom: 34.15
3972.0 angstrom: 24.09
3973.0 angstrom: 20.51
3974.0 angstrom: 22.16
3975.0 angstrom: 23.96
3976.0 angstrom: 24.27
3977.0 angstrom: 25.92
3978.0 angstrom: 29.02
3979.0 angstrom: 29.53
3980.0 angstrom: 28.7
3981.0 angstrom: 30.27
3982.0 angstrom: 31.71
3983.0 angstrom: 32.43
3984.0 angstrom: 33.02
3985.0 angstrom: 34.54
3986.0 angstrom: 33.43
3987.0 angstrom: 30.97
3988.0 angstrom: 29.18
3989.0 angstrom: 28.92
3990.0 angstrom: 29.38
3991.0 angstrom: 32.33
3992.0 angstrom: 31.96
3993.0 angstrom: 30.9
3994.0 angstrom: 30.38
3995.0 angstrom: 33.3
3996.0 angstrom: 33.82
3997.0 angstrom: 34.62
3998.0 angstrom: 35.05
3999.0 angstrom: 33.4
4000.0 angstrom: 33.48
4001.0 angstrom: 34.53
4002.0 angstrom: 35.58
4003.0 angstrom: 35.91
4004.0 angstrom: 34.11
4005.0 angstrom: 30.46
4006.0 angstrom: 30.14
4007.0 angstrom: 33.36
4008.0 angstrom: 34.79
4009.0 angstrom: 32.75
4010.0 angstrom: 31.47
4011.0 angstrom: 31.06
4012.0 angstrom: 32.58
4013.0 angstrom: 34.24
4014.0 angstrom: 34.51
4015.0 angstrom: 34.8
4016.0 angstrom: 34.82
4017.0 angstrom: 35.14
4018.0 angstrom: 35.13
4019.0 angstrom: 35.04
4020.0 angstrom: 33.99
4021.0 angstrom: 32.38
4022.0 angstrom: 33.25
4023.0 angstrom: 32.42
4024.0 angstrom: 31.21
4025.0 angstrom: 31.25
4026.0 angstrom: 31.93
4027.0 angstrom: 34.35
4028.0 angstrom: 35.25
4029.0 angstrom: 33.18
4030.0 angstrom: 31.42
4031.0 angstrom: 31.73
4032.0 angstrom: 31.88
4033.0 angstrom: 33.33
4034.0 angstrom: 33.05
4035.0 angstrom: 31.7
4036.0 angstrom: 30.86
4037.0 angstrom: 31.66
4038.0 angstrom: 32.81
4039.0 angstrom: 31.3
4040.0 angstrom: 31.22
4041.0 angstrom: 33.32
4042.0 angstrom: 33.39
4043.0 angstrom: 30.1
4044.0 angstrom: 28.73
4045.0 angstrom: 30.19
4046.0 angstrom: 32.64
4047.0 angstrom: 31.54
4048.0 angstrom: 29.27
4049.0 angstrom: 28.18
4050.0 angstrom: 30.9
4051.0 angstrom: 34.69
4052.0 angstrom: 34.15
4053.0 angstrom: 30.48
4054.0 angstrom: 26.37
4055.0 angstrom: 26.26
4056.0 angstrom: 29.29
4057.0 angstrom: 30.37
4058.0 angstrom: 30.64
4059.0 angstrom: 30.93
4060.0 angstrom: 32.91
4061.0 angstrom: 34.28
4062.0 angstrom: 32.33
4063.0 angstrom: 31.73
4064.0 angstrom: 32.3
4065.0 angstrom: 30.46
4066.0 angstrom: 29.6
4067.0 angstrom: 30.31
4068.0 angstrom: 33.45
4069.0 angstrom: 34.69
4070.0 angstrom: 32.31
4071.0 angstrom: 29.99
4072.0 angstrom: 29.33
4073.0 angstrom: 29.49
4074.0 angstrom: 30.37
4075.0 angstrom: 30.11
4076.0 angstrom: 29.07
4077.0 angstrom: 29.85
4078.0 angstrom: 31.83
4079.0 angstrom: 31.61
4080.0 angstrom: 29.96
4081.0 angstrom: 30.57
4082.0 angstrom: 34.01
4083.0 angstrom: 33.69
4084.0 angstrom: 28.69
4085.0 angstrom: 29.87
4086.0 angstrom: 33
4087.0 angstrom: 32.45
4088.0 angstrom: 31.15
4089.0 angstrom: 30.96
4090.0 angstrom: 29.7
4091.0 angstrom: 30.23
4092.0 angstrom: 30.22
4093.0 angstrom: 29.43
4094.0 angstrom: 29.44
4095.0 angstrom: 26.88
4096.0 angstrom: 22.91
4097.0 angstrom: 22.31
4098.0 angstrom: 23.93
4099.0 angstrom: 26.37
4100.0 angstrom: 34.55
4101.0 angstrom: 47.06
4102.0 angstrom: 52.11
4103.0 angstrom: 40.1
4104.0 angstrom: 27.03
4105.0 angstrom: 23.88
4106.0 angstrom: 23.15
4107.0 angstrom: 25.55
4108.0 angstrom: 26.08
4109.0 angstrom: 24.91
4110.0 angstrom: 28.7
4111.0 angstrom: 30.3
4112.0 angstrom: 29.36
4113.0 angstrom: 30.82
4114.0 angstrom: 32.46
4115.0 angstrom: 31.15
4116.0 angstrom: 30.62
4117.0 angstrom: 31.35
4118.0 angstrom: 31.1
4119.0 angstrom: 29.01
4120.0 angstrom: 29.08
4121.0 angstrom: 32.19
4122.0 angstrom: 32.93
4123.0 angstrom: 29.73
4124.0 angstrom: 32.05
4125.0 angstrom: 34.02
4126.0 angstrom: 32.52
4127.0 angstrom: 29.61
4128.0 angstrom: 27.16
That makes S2 1.08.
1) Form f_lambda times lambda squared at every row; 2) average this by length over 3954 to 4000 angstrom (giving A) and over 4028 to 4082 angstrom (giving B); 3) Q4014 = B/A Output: 1.1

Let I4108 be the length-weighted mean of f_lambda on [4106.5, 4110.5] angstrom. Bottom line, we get 26.3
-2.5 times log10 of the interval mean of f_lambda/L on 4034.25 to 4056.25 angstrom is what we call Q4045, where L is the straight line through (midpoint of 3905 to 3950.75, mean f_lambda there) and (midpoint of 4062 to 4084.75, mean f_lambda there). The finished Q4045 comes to 0.01 mag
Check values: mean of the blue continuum 31.4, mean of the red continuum 31.1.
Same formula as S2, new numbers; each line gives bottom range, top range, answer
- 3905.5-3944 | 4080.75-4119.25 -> 1.06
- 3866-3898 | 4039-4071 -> 1.07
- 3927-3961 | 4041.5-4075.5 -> 1.07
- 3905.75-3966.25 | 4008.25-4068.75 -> 1.09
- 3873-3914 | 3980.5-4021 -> 1.13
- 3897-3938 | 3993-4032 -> 1.12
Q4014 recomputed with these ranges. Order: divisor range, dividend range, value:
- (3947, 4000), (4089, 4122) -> 1.06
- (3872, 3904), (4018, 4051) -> 1.13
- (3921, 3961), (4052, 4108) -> 1.06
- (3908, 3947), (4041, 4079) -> 1.05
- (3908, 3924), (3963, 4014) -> 0.95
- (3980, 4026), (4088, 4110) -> 0.95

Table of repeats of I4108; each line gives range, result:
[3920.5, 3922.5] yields 34.5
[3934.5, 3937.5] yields 27.9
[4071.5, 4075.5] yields 29.8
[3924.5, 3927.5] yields 30.2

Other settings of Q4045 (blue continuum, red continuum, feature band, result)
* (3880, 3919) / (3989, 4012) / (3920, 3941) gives 0.07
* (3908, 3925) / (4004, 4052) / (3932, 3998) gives 0.10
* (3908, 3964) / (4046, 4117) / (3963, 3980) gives 0.16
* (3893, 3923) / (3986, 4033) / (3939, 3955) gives -0.03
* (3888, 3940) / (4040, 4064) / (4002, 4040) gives -0.07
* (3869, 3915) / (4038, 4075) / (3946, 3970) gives 0.04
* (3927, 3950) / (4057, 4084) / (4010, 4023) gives -0.10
